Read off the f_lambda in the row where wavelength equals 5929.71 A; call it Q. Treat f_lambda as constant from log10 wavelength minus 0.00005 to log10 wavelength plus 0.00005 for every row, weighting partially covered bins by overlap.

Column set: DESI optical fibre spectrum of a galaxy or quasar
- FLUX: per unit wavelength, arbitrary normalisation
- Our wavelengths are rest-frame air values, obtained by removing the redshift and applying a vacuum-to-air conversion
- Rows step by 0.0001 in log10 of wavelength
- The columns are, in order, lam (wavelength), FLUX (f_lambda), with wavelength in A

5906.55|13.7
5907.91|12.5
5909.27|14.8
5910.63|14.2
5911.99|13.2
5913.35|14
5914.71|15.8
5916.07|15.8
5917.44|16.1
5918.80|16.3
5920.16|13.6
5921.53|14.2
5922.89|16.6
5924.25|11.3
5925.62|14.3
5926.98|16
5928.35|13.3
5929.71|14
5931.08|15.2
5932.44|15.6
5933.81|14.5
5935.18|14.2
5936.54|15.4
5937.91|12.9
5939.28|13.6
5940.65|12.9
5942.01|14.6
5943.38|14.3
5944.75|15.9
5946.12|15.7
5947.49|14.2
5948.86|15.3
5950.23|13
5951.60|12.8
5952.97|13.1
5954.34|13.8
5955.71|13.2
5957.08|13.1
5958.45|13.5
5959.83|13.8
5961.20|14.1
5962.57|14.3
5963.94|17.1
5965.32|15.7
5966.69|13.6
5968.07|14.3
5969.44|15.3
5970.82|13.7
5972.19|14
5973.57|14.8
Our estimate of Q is 14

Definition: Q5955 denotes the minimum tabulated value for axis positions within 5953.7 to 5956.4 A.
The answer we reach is 13.2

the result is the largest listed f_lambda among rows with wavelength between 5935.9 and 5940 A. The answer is 15.4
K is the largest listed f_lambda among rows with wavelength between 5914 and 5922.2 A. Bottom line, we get 16.3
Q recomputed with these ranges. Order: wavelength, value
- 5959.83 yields 13.8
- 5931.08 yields 15.2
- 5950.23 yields 13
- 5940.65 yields 12.9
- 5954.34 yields 13.8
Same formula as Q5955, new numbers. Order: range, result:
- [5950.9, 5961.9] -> 12.8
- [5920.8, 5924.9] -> 11.3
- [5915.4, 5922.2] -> 13.6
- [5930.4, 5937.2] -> 14.2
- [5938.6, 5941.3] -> 12.9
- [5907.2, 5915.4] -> 12.5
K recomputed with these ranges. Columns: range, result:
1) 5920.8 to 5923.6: 16.6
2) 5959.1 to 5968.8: 17.1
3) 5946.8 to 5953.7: 15.3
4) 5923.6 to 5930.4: 16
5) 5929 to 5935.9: 15.6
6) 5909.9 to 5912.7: 14.2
